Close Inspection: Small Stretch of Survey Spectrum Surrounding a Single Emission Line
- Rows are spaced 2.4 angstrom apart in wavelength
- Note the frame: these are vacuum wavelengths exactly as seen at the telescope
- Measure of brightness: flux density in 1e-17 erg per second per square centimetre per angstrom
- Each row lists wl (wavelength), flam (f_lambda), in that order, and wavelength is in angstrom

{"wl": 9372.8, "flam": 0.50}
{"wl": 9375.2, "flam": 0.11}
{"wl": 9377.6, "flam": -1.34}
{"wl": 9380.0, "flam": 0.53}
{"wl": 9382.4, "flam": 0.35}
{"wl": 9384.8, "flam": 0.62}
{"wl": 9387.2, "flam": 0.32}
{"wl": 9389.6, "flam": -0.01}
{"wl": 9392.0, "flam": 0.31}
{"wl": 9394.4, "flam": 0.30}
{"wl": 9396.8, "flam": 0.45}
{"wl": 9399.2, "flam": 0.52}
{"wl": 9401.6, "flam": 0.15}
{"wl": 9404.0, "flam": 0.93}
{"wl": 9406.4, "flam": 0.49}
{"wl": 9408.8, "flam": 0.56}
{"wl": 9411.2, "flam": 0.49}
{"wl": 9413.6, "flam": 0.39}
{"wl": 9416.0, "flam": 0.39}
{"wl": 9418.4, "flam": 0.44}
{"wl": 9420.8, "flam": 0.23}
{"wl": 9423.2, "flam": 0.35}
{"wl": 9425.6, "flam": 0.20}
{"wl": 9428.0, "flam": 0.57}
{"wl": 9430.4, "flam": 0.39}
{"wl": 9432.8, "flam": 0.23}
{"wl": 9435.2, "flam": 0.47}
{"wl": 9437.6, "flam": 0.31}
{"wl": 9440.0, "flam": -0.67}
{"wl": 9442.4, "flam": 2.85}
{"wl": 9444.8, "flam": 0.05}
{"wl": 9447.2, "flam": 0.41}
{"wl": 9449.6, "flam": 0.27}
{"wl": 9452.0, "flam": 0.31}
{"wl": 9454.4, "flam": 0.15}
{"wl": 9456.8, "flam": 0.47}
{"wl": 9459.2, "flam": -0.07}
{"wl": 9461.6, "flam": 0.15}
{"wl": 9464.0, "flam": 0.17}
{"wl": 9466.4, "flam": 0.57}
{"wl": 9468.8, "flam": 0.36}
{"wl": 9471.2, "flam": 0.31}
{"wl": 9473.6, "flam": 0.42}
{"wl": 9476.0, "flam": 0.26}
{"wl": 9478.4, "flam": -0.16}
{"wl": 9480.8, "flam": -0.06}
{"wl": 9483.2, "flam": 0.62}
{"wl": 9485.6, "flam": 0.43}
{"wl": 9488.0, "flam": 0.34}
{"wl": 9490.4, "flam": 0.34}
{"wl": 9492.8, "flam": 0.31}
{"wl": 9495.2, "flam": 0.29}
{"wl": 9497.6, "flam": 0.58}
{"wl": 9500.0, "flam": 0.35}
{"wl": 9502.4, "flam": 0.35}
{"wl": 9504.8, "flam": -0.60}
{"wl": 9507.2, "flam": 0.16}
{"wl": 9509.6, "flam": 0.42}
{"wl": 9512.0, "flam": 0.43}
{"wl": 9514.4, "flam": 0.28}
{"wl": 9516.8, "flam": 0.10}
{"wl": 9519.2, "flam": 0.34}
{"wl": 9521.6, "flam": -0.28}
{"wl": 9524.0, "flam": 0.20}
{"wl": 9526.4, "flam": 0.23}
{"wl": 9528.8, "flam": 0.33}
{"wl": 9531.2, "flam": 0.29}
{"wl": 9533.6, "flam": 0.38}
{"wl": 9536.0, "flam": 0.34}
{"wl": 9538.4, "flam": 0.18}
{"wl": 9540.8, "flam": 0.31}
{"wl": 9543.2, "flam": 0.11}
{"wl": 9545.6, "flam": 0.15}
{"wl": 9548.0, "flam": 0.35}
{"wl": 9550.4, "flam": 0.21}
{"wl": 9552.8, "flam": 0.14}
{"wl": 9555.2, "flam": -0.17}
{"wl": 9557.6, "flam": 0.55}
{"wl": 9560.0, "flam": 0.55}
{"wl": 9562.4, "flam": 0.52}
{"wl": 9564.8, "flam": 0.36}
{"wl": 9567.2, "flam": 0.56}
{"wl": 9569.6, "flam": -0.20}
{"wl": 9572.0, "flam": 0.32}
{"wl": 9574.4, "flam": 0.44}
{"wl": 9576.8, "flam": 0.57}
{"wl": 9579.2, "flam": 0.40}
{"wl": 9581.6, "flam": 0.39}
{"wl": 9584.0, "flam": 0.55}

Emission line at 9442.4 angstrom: H-gamma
